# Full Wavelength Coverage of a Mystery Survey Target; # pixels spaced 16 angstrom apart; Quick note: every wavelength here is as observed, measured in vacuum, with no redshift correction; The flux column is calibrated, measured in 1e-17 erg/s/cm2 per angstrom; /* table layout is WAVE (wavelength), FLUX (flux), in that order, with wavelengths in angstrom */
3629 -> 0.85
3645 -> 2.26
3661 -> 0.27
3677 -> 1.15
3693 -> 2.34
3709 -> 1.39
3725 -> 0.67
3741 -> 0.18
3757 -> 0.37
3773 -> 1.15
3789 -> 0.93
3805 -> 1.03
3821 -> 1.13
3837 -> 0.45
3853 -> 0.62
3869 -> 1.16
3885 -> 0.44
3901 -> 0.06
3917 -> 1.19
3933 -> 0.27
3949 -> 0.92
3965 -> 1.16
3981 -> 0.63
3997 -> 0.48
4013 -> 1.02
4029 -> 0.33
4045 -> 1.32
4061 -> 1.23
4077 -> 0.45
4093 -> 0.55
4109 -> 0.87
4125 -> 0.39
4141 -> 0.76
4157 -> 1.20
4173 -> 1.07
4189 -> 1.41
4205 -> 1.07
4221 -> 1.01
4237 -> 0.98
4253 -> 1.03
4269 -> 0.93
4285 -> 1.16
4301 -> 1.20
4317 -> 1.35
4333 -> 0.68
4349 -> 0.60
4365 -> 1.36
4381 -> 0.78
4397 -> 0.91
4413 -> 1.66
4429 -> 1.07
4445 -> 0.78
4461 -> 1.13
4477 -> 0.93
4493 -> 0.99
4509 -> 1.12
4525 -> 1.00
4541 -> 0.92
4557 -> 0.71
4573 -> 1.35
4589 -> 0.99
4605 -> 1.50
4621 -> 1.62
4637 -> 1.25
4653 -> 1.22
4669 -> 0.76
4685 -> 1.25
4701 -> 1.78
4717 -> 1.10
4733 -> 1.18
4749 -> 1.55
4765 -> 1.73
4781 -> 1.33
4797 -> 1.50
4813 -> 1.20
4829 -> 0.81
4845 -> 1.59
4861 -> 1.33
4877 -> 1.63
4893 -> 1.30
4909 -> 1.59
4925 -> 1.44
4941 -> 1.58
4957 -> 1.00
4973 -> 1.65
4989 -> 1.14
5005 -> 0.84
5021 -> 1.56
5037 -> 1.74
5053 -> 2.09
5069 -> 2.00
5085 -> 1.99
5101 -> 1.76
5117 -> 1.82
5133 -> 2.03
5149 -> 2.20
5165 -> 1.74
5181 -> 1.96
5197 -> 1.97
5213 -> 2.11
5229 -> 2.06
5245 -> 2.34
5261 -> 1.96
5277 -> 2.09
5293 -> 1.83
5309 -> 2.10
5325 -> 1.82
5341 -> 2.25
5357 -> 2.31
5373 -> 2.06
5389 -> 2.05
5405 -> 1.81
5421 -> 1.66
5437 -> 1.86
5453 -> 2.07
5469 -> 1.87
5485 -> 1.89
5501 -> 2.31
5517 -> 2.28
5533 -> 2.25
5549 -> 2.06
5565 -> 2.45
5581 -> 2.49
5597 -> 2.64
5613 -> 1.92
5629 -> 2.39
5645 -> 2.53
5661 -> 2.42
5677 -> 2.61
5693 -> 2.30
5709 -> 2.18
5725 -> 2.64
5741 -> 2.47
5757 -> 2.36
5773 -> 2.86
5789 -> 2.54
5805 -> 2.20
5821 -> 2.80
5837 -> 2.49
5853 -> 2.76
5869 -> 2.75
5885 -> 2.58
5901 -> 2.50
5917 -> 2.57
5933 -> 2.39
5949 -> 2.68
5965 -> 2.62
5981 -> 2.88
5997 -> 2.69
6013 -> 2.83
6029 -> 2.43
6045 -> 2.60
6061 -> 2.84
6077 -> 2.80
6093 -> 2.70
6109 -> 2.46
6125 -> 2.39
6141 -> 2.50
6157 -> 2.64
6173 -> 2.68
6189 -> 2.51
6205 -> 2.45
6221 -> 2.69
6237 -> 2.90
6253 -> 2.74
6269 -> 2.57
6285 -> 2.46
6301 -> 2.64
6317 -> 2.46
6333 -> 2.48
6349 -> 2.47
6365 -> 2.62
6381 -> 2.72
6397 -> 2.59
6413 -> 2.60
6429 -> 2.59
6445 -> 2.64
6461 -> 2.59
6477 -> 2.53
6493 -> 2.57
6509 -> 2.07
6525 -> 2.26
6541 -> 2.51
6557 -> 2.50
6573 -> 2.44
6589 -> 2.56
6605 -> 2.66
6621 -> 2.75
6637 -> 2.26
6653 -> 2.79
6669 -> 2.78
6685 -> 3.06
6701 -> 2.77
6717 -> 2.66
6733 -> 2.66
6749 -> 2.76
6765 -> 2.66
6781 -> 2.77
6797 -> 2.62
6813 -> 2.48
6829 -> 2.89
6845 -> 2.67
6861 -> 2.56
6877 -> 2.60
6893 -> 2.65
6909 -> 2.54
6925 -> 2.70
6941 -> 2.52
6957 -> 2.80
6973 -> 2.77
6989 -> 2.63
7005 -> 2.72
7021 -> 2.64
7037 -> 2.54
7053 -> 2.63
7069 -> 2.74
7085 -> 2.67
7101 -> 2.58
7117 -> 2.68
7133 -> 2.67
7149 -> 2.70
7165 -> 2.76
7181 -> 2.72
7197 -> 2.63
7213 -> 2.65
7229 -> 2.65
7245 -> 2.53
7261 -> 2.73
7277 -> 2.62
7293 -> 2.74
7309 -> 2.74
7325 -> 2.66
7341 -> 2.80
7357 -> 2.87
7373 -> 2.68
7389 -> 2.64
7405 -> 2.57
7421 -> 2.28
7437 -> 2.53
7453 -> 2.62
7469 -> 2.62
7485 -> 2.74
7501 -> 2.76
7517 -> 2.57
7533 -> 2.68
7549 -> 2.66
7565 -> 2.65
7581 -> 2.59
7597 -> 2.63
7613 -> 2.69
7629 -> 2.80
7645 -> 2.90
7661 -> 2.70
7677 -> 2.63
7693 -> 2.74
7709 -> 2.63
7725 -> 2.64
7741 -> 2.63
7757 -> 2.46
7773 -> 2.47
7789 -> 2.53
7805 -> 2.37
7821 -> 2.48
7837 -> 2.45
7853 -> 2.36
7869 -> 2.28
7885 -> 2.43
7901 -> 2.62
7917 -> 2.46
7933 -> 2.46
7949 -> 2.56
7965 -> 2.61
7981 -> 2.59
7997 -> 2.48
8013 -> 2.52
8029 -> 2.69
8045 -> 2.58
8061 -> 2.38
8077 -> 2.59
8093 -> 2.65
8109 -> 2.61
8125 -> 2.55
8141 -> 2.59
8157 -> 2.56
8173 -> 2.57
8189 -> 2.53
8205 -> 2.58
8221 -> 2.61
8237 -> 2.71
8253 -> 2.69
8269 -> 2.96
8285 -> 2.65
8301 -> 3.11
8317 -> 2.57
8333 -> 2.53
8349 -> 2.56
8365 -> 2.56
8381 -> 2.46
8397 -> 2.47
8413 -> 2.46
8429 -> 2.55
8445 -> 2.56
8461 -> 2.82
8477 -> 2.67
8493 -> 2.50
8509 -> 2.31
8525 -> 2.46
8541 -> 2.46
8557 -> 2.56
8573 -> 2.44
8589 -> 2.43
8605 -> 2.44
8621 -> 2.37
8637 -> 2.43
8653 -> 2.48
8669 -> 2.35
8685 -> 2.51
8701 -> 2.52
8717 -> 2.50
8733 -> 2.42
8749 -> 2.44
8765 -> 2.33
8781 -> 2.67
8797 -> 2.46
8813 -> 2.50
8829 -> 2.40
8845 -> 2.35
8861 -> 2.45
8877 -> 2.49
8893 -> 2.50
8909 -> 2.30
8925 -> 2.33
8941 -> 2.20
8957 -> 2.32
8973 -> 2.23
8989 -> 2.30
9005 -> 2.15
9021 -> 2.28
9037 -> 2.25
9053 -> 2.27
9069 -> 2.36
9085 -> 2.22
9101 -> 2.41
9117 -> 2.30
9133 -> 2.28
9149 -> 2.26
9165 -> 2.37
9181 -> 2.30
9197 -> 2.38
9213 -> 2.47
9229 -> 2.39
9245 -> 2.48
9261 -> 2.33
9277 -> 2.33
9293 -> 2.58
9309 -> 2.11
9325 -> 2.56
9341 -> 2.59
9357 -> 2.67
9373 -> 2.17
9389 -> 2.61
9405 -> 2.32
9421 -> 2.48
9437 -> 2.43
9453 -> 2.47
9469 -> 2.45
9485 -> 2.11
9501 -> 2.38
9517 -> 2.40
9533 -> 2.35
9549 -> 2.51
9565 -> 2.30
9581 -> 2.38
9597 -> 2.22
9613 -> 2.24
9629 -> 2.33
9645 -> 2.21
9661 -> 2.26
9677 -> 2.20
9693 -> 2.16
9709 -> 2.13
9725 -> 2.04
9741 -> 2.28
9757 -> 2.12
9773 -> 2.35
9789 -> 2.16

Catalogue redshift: 0.259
